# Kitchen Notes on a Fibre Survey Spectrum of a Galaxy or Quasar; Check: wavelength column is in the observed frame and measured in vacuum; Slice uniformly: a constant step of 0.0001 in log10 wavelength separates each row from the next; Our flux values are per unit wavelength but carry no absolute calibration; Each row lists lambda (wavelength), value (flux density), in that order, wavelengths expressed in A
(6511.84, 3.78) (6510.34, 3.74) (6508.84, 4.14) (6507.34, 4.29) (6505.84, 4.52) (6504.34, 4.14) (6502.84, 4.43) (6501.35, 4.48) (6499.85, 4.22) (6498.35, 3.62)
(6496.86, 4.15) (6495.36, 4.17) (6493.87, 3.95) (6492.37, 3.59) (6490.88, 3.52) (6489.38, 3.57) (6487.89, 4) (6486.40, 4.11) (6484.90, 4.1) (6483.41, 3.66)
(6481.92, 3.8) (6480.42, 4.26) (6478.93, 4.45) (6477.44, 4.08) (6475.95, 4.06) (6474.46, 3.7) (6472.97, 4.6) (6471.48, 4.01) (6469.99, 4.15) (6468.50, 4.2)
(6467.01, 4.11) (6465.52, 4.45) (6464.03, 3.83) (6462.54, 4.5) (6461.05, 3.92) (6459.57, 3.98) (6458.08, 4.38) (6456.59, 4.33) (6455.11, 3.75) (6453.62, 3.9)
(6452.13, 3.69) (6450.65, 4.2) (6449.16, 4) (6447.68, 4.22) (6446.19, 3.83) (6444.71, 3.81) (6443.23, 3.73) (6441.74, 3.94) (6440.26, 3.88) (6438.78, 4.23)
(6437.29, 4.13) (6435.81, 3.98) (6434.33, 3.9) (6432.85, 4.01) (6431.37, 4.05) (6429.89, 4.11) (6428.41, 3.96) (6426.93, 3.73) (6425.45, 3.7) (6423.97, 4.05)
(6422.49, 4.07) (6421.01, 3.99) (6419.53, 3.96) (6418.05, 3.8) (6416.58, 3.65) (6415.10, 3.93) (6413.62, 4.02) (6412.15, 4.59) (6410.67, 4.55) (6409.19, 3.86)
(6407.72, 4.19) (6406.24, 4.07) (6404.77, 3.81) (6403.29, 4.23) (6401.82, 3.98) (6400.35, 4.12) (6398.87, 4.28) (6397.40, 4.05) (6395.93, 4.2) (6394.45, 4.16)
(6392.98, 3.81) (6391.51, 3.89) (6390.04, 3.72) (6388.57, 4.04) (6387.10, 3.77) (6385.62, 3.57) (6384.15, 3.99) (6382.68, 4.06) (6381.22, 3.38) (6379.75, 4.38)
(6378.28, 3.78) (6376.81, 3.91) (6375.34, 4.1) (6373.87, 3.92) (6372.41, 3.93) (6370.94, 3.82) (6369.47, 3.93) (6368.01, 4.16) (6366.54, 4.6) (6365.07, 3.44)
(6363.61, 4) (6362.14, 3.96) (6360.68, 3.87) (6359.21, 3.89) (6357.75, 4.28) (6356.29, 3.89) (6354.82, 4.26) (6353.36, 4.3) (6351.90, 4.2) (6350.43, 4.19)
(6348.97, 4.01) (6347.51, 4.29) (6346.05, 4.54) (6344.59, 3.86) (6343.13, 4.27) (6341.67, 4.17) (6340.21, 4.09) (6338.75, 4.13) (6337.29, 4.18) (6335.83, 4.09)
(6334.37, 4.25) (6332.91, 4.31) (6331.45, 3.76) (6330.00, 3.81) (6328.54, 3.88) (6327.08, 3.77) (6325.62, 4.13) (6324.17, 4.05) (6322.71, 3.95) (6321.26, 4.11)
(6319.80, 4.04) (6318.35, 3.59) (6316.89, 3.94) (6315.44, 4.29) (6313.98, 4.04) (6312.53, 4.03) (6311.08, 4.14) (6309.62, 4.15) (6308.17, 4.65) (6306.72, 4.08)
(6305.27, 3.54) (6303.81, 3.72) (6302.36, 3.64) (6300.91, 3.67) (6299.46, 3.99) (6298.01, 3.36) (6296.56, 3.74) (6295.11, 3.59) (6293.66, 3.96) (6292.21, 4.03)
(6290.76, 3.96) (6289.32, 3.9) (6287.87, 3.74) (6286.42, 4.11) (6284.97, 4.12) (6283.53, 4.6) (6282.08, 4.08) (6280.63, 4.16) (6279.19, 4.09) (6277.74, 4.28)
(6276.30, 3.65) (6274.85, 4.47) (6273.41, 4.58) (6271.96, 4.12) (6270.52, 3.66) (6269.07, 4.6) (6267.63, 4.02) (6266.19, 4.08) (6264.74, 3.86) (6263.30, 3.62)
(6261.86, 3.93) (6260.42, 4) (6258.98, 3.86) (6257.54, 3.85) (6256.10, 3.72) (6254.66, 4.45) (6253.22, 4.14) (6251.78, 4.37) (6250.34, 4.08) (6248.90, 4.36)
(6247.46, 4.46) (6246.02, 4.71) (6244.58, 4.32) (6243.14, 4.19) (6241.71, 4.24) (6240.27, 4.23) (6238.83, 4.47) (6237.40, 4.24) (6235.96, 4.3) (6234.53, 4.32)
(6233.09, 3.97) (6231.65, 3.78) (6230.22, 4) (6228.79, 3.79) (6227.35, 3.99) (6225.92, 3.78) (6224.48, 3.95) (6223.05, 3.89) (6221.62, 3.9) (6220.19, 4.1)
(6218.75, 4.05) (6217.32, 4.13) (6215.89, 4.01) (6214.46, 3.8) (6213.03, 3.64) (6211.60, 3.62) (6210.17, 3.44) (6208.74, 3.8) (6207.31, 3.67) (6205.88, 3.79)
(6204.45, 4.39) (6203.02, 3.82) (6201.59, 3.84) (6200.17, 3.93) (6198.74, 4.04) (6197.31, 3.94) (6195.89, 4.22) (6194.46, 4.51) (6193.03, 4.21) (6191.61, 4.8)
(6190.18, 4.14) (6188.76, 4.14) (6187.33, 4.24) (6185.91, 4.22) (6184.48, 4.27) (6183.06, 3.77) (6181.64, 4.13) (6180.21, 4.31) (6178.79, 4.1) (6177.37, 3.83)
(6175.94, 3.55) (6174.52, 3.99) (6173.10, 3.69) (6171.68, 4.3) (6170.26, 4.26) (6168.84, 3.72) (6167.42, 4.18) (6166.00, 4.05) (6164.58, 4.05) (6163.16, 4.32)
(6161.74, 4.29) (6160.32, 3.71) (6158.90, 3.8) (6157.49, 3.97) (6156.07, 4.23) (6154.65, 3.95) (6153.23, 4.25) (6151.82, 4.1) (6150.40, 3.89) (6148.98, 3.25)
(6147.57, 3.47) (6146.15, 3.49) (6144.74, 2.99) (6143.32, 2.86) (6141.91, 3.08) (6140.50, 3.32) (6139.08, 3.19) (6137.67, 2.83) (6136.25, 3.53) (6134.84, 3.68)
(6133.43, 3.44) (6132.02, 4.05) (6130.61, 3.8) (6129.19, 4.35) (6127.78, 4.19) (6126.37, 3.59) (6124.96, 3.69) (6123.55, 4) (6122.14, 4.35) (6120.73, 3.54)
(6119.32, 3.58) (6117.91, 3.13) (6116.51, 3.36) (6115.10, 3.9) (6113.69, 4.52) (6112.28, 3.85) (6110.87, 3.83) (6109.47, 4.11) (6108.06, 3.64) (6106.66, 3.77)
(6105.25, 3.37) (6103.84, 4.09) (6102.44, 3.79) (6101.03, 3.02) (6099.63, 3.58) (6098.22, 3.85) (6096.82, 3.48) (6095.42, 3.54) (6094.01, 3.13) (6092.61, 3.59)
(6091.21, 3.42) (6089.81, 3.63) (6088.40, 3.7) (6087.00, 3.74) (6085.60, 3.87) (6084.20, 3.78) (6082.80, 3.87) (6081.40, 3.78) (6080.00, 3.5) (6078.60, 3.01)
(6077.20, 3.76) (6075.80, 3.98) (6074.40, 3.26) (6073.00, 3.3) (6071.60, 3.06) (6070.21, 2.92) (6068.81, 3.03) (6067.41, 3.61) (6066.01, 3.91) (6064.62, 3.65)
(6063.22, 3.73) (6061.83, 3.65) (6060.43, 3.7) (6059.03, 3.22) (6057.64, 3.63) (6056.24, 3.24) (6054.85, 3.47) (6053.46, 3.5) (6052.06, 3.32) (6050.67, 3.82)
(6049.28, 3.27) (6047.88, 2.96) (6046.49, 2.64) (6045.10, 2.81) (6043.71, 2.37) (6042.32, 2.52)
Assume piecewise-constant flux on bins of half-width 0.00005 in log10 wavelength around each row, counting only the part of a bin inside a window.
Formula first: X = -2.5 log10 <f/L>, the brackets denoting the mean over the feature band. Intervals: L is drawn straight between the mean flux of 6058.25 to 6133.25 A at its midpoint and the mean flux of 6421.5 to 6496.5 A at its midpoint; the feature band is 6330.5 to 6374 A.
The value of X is -0.05 mag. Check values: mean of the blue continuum 3.66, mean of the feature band 4.09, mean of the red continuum 4.01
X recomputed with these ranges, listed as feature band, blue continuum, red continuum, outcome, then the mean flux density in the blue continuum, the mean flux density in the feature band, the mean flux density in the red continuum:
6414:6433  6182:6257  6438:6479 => 0.04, 4.08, 3.92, 4.06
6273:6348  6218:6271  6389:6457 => 0.01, 4.09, 4.03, 4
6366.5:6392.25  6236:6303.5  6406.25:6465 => 0.03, 4.07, 3.92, 4.01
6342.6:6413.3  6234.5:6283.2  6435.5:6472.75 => 0.01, 4.16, 4.04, 4.05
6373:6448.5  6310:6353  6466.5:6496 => 0.01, 4.08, 3.98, 4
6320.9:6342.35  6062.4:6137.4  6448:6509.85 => -0.04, 3.65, 4.04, 4.07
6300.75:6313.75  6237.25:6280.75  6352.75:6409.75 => 0.03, 4.15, 3.97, 3.99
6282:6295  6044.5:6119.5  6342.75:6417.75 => -0.04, 3.54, 4.03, 4.03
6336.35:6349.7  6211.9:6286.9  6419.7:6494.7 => -0.03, 4.1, 4.17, 4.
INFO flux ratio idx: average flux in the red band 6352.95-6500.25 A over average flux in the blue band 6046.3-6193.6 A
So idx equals 1.08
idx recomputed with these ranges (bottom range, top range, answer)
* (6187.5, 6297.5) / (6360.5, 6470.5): 0.99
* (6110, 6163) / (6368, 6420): 1.07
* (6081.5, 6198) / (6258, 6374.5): 1.05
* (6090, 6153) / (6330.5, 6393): 1.11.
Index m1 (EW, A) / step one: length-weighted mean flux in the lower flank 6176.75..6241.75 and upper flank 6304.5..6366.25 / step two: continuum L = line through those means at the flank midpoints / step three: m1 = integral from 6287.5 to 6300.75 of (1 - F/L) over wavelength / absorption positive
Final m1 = 0.8 A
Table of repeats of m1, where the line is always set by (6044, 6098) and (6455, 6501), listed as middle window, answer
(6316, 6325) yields -0.32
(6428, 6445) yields 0.02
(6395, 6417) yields -0.93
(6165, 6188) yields -2.73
